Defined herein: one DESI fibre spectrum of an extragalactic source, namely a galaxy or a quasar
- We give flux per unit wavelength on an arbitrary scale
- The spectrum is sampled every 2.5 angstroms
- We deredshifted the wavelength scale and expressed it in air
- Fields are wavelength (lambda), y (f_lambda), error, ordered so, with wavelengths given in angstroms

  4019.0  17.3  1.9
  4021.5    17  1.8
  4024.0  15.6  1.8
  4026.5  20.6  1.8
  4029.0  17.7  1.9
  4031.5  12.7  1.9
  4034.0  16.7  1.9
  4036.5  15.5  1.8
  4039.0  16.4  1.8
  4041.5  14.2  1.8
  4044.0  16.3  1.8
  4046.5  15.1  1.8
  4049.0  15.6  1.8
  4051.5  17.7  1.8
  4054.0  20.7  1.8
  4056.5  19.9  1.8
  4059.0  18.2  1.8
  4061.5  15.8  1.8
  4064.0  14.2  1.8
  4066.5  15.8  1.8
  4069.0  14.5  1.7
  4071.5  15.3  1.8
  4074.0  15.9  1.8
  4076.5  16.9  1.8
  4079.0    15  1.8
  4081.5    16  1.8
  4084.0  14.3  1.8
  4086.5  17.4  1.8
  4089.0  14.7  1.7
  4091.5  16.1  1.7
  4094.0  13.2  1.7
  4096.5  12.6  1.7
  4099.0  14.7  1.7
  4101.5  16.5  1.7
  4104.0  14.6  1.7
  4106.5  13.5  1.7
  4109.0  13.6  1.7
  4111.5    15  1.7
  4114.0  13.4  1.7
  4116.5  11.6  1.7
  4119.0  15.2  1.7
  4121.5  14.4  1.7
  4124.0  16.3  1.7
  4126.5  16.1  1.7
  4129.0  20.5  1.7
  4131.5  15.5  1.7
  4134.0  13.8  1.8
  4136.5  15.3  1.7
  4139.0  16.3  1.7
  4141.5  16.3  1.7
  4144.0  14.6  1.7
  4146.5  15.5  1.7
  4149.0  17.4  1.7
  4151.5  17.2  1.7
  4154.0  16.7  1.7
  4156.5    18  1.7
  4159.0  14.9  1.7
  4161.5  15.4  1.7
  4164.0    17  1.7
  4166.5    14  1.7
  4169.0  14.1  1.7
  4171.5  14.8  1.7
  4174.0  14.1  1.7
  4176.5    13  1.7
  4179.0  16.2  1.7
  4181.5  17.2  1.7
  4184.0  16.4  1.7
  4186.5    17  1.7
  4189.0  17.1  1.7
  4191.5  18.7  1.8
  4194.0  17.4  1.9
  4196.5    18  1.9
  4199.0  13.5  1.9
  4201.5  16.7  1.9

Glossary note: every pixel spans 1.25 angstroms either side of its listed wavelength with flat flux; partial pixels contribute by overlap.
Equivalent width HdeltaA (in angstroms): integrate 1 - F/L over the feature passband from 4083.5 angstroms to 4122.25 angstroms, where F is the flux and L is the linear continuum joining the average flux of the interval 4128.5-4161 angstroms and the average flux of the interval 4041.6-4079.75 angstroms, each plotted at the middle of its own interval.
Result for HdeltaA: 4.5 angstroms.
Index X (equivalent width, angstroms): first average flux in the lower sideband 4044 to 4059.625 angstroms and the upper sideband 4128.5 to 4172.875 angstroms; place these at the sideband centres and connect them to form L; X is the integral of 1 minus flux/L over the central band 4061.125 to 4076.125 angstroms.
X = 1.81 angstroms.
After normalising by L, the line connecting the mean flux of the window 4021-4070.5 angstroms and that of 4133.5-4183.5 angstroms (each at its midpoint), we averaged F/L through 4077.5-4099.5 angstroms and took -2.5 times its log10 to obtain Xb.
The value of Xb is 0.09 mag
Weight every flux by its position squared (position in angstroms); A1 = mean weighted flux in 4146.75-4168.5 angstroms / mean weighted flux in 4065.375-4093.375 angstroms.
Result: 1.1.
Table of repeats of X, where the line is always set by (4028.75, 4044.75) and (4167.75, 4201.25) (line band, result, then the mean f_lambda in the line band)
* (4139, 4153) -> -0.32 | 16.2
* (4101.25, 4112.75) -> 0.91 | 14.5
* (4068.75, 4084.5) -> 0.10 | 15.5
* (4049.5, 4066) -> -2.12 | 17.6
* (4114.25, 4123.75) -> 1.08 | 14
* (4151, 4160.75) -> -0.43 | 16.6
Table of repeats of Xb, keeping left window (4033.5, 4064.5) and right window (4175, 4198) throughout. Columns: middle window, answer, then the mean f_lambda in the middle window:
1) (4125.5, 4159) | 0.024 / 16.3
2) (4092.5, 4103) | 0.168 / 14.3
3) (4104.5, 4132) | 0.118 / 15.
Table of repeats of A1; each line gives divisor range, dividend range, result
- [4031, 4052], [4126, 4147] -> 1.07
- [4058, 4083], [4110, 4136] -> 0.99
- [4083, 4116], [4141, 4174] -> 1.12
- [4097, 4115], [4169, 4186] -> 1.10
